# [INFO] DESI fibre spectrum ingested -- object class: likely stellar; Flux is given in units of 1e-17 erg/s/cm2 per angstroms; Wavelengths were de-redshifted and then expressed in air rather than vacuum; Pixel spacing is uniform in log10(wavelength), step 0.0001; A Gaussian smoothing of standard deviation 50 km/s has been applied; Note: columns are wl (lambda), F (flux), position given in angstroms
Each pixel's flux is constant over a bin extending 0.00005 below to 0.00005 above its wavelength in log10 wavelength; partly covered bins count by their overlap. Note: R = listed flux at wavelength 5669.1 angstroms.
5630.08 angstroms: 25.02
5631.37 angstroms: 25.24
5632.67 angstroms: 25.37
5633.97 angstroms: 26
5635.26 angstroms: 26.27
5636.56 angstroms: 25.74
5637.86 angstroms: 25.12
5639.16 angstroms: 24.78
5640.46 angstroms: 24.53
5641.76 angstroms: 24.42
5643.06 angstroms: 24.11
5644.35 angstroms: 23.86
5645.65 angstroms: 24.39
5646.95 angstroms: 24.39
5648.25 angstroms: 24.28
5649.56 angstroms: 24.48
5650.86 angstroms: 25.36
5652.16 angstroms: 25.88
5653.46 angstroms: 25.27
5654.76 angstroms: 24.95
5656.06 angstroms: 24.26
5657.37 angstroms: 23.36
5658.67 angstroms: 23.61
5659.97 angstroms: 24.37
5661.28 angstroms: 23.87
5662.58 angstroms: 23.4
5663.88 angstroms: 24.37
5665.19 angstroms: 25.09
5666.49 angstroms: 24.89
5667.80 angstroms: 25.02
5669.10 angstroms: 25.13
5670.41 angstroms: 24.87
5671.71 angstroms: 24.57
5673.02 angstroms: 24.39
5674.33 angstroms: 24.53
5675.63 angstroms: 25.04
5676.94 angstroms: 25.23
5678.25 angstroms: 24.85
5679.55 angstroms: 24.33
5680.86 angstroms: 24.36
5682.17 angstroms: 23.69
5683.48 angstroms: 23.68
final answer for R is 25.13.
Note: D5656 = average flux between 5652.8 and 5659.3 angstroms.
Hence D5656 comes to 24.3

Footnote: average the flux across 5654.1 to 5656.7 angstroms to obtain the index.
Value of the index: 24.6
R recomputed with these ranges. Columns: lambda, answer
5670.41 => 24.87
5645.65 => 24.39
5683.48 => 23.68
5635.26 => 26.27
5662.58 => 23.4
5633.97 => 26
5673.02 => 24.39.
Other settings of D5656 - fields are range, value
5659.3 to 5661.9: 24.1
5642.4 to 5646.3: 24.2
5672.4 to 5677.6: 24.8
